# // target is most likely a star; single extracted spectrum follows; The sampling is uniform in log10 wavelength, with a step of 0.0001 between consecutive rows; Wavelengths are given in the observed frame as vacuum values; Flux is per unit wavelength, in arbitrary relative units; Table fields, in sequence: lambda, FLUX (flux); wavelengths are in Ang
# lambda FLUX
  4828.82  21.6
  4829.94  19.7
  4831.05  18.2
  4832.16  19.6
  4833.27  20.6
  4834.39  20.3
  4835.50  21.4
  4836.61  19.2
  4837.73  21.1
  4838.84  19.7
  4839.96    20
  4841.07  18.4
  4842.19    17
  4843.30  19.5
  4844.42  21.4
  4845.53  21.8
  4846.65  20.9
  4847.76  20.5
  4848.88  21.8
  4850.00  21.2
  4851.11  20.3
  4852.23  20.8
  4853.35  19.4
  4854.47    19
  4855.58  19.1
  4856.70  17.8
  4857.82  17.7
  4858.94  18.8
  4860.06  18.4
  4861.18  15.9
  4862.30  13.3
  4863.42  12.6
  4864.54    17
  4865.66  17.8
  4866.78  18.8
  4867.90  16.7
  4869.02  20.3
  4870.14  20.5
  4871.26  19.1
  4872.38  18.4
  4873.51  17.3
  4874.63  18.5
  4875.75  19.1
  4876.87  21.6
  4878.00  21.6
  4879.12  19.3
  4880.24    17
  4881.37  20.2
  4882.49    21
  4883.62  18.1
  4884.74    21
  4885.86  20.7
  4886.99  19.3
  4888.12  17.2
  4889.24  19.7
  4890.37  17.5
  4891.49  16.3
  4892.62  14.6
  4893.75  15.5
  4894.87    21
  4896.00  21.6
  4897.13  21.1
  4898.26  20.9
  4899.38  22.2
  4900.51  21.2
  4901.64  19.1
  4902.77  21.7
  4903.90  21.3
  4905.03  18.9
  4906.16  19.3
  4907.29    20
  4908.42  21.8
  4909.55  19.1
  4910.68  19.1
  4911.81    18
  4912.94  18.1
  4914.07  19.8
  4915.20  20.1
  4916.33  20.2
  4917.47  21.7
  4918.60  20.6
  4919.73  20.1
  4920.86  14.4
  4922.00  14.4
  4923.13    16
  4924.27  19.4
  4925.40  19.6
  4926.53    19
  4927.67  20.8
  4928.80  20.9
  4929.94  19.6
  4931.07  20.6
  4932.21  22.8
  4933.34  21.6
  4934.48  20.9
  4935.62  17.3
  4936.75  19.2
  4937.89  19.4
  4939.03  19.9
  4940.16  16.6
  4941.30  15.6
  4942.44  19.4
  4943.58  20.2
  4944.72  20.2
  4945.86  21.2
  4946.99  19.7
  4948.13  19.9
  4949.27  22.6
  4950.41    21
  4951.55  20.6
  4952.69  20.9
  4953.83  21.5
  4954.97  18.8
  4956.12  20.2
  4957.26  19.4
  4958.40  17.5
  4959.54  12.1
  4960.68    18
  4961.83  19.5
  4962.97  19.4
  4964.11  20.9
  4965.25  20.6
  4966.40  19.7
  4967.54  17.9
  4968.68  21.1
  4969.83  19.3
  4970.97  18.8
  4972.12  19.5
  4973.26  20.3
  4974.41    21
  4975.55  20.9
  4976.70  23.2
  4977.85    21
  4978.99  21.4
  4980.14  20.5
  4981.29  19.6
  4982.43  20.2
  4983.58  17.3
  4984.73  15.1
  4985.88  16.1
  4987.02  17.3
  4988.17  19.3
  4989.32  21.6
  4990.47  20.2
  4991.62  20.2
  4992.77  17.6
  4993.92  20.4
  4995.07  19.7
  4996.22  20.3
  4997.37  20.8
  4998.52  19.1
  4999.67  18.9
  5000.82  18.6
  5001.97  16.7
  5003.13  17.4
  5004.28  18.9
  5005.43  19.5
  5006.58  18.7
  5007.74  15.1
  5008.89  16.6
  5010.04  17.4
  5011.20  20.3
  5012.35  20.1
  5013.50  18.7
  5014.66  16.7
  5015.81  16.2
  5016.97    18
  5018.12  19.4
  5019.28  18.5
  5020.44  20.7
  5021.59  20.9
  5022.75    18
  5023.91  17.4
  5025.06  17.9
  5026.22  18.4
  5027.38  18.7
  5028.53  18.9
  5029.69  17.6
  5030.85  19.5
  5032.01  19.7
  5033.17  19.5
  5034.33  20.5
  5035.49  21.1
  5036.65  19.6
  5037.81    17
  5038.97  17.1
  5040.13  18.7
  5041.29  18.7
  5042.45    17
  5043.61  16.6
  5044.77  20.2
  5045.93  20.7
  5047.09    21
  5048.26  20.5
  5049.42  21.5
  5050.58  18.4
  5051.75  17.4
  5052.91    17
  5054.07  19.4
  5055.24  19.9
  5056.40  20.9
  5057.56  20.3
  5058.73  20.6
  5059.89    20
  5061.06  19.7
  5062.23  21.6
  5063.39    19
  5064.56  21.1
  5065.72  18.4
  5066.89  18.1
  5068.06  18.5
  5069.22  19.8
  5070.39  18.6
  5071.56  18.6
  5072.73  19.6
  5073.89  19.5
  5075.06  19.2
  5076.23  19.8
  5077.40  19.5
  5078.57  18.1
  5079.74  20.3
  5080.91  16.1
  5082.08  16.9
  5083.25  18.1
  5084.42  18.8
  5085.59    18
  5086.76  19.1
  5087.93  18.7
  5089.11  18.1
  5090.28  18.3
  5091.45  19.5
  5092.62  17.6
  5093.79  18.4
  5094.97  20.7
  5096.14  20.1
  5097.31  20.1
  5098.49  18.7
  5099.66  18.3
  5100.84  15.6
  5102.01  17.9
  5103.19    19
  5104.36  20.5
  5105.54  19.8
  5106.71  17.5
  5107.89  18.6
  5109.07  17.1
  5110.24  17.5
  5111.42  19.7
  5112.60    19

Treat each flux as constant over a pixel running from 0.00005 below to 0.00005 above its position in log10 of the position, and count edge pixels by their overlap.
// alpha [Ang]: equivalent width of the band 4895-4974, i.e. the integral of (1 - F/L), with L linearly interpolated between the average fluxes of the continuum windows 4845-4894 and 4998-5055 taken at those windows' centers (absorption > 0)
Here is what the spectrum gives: -3.9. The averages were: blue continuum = 18.7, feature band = 19.6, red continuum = 18.7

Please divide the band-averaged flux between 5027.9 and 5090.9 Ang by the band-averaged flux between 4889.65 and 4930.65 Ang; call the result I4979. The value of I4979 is 0.99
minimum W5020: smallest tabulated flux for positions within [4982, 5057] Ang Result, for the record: 15.1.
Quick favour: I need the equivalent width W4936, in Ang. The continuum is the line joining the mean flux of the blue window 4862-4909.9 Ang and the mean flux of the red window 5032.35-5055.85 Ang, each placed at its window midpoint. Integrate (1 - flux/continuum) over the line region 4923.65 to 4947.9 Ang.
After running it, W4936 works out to -0.8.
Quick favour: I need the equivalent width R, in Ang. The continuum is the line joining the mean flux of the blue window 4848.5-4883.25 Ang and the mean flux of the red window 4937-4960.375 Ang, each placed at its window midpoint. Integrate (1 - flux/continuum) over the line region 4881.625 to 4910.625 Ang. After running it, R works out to -1.0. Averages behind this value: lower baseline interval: 18.7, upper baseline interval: 19.3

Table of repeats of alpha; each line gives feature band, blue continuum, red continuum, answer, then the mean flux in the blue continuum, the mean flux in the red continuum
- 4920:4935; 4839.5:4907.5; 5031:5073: -0.03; 19.1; 19.3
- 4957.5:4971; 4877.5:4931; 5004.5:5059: 0.27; 19.4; 18.9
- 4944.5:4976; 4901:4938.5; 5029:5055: -0.57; 19.5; 19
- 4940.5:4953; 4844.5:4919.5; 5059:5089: -0.56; 19.3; 19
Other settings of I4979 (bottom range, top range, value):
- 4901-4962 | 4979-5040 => 0.96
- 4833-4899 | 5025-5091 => 1.00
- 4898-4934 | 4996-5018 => 0.93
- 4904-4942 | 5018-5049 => 0.99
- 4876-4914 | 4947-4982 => 1.02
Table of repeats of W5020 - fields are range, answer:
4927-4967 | 12.1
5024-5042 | 17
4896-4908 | 18.9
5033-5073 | 16.6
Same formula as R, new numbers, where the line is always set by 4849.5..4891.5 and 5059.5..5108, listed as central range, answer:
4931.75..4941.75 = -0.3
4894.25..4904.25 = -1.3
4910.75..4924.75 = 0.1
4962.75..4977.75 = -1.2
